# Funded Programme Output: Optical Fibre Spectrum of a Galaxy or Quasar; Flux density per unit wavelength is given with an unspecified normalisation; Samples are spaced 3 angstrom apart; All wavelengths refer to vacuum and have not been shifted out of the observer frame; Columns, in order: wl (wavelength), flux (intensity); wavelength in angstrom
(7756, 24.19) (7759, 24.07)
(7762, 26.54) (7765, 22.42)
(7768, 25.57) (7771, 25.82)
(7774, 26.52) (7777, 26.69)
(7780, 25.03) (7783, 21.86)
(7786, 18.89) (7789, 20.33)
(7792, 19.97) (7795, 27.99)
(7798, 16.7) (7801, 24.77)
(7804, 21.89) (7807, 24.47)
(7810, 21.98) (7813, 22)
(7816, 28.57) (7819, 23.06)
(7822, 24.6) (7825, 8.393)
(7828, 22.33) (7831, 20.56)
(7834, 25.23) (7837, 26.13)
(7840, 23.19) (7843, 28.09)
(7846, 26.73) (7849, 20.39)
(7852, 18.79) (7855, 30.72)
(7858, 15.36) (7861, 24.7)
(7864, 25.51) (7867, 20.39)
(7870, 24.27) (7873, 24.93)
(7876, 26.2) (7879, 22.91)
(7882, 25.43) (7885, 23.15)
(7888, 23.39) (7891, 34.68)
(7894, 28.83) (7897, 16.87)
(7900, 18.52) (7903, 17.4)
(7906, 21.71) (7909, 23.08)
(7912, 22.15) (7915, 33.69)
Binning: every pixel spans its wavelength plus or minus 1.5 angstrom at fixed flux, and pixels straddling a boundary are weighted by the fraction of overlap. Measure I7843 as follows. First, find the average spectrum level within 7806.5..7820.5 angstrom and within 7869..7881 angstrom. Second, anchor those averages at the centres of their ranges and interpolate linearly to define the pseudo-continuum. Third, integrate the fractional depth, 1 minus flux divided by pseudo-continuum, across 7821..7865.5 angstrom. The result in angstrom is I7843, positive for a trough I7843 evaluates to 2.9 angstrom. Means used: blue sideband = 24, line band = 22.7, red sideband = 24.6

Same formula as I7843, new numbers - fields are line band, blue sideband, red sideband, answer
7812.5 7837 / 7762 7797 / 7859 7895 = 2.32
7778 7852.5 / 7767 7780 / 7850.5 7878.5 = 6.77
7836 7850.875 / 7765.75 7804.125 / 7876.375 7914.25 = -0.85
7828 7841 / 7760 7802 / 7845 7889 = -0.08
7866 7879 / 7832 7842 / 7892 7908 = -0.70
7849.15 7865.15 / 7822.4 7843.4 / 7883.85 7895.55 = 1.02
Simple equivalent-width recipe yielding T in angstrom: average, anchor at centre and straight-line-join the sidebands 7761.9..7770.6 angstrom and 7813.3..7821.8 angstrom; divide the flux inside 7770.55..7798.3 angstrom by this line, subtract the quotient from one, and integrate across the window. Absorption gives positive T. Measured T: 1.9 angstrom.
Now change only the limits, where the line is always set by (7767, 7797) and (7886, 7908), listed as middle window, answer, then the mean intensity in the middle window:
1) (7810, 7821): -0.31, 24.2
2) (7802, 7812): 0.31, 22.8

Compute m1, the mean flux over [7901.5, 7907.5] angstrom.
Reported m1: 19.6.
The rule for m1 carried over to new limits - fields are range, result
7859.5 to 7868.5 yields 23.5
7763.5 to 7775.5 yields 25.1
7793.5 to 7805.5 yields 22.8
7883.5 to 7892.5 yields 27.1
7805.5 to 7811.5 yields 23.2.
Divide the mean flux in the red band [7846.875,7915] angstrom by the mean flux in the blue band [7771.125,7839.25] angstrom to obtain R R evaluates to 1.03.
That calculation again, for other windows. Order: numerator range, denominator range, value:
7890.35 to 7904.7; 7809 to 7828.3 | 1.05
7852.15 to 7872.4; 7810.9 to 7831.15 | 1.08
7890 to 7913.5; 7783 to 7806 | 1.05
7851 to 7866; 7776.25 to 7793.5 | 1.05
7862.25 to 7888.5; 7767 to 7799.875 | 1.04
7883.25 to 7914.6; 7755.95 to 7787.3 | 0.96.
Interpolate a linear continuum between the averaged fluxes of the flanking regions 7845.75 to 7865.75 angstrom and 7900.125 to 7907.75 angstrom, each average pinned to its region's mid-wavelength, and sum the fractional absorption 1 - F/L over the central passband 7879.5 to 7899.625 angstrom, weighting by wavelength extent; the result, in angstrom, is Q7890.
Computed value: -4.3 angstrom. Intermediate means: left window 22.9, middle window 24.9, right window 19.5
